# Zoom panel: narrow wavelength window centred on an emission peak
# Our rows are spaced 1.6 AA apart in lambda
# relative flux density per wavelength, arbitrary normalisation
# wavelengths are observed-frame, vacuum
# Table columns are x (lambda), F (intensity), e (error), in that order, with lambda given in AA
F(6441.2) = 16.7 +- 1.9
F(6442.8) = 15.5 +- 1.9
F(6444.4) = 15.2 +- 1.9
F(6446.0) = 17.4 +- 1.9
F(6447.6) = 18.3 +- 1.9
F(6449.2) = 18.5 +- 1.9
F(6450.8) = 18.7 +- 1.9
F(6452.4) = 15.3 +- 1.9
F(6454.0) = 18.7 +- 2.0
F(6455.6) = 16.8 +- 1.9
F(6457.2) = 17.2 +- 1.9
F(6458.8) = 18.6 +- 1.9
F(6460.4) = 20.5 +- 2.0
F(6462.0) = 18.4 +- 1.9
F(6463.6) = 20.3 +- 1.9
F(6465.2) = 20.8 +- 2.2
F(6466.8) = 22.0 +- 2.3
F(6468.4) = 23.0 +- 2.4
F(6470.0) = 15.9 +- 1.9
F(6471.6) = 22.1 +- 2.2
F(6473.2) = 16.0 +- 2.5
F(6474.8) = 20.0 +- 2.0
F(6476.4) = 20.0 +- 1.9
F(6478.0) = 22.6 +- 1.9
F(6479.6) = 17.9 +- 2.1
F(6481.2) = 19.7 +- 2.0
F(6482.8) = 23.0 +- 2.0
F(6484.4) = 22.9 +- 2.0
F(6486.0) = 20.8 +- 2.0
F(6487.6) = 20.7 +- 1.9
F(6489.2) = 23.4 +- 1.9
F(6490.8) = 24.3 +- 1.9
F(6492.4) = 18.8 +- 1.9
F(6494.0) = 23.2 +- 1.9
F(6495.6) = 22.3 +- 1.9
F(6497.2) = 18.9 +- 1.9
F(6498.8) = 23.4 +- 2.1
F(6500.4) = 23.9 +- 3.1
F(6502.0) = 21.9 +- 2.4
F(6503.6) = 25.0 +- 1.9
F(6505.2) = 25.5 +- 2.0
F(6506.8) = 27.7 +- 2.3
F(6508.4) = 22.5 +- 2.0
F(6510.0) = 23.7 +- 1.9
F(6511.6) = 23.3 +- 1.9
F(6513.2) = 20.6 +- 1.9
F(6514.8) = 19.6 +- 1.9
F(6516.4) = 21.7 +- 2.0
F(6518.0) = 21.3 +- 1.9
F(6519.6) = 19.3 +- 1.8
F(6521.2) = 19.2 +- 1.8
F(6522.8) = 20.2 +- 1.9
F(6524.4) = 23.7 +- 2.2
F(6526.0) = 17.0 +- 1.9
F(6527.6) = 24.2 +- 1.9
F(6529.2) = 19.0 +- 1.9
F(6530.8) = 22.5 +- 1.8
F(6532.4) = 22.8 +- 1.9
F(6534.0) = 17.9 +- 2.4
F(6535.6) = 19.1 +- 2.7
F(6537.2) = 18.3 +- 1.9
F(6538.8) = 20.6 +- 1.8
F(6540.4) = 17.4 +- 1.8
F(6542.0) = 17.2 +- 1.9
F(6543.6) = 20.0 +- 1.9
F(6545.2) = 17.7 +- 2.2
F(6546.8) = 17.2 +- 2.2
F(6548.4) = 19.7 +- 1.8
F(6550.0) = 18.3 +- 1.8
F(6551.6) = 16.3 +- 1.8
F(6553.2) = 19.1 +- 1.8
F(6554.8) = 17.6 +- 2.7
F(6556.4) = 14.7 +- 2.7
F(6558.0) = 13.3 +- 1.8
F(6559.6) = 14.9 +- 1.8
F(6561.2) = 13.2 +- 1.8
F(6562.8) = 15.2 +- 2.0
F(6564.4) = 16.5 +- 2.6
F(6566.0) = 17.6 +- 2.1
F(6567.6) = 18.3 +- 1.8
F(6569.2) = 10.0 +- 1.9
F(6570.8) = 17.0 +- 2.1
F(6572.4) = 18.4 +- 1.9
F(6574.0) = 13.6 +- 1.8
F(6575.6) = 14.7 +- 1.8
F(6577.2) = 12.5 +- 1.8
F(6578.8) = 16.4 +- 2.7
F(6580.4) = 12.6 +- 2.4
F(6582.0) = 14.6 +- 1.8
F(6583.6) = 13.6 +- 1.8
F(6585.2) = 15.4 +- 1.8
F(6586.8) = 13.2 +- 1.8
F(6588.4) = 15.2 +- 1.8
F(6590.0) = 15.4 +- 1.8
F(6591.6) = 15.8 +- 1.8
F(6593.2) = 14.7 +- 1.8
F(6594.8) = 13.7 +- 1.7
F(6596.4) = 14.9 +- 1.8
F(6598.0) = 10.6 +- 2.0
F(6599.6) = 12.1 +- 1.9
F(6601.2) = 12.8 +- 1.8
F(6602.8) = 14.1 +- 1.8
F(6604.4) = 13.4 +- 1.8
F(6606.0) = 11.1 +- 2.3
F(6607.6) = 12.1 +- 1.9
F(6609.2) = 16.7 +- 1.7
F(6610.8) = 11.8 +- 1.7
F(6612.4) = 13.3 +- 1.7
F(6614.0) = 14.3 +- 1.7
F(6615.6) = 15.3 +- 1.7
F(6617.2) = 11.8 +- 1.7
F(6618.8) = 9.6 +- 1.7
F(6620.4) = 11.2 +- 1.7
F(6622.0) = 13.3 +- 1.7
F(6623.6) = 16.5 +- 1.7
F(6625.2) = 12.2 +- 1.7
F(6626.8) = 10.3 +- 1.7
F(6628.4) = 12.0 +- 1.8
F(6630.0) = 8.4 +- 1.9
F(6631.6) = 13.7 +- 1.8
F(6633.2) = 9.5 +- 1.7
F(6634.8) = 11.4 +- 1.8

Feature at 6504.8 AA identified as C III] 1909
